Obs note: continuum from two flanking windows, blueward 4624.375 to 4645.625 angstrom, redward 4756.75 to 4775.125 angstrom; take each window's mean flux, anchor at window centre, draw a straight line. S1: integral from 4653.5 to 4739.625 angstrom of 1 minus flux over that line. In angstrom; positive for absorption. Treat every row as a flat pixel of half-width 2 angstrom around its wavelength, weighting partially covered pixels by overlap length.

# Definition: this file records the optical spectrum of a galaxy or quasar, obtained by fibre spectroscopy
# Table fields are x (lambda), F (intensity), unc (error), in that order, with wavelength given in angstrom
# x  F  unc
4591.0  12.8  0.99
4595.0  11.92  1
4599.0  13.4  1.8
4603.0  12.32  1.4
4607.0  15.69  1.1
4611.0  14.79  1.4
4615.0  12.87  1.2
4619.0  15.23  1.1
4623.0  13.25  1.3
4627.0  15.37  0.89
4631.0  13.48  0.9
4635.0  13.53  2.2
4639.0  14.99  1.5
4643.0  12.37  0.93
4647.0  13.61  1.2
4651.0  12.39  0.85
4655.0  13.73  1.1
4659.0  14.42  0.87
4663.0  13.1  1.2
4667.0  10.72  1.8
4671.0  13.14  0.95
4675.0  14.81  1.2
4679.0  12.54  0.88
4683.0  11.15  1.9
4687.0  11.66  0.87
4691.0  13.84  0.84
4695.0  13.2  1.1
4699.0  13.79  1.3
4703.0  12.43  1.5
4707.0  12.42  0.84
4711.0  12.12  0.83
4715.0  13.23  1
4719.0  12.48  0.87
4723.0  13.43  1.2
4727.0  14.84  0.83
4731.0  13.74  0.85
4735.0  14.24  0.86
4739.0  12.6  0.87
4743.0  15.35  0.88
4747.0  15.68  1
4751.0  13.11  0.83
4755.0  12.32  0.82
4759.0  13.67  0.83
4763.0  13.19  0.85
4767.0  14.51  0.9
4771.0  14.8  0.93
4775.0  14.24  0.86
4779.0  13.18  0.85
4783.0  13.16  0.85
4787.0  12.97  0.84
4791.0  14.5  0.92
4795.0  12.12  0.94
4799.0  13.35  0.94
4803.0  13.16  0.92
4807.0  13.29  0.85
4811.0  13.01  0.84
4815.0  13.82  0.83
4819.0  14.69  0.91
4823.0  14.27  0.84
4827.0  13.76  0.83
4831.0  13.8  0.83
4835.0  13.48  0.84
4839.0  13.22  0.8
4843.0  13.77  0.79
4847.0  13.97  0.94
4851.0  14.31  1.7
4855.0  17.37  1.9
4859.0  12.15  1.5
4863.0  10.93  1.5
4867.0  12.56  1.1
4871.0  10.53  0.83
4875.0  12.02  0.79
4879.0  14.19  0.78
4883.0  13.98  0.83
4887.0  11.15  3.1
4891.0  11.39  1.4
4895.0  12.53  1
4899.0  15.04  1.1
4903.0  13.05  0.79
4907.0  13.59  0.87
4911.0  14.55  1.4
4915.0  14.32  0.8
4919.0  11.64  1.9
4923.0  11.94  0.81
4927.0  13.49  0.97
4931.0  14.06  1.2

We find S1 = 5.5 angstrom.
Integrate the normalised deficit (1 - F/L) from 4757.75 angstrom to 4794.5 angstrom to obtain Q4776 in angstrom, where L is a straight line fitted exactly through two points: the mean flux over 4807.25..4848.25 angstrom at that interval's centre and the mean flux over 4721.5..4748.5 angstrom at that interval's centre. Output 0.8 angstrom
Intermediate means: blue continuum 14.3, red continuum 13.8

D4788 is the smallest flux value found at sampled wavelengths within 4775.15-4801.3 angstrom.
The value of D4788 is 12.12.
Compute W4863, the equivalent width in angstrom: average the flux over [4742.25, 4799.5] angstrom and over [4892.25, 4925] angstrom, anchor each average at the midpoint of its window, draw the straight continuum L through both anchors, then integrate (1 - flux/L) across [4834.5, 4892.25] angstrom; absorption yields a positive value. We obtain 1.8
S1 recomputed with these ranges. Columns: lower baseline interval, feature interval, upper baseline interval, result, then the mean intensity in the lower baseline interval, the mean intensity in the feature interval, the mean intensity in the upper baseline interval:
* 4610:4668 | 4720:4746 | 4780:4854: -0.8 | 13.6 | 14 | 13.6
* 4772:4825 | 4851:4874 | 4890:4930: 0.9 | 13.5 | 12.8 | 13.2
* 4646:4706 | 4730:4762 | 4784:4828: -1.4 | 12.9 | 13.8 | 13.5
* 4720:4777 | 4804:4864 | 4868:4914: -1.9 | 14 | 13.8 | 12.9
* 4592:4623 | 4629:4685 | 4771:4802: 2.0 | 13.7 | 13.1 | 13.4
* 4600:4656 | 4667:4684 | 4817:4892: 1.2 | 13.8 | 12.8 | 13.3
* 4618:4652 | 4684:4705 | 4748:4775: 1.3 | 13.8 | 12.9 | 13.7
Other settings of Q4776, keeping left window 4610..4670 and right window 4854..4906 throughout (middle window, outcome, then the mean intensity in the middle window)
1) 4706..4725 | 0.8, 12.8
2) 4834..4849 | -0.8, 13.6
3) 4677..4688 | 1.3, 11.8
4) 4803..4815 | -0.2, 13.3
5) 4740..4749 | -1.3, 15.2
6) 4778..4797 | -0.2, 13.2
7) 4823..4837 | -0.9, 13.8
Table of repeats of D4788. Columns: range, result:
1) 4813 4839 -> 13.22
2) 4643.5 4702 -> 10.72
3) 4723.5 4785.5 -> 12.32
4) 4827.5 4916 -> 10.53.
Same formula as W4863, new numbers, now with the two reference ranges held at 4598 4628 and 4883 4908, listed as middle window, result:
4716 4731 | 0.0 angstrom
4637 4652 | 0.6 angstrom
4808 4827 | -1.0 angstrom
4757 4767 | -0.2 angstrom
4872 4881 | 0.1 angstrom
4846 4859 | -1.8 angstrom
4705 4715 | 0.9 angstrom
